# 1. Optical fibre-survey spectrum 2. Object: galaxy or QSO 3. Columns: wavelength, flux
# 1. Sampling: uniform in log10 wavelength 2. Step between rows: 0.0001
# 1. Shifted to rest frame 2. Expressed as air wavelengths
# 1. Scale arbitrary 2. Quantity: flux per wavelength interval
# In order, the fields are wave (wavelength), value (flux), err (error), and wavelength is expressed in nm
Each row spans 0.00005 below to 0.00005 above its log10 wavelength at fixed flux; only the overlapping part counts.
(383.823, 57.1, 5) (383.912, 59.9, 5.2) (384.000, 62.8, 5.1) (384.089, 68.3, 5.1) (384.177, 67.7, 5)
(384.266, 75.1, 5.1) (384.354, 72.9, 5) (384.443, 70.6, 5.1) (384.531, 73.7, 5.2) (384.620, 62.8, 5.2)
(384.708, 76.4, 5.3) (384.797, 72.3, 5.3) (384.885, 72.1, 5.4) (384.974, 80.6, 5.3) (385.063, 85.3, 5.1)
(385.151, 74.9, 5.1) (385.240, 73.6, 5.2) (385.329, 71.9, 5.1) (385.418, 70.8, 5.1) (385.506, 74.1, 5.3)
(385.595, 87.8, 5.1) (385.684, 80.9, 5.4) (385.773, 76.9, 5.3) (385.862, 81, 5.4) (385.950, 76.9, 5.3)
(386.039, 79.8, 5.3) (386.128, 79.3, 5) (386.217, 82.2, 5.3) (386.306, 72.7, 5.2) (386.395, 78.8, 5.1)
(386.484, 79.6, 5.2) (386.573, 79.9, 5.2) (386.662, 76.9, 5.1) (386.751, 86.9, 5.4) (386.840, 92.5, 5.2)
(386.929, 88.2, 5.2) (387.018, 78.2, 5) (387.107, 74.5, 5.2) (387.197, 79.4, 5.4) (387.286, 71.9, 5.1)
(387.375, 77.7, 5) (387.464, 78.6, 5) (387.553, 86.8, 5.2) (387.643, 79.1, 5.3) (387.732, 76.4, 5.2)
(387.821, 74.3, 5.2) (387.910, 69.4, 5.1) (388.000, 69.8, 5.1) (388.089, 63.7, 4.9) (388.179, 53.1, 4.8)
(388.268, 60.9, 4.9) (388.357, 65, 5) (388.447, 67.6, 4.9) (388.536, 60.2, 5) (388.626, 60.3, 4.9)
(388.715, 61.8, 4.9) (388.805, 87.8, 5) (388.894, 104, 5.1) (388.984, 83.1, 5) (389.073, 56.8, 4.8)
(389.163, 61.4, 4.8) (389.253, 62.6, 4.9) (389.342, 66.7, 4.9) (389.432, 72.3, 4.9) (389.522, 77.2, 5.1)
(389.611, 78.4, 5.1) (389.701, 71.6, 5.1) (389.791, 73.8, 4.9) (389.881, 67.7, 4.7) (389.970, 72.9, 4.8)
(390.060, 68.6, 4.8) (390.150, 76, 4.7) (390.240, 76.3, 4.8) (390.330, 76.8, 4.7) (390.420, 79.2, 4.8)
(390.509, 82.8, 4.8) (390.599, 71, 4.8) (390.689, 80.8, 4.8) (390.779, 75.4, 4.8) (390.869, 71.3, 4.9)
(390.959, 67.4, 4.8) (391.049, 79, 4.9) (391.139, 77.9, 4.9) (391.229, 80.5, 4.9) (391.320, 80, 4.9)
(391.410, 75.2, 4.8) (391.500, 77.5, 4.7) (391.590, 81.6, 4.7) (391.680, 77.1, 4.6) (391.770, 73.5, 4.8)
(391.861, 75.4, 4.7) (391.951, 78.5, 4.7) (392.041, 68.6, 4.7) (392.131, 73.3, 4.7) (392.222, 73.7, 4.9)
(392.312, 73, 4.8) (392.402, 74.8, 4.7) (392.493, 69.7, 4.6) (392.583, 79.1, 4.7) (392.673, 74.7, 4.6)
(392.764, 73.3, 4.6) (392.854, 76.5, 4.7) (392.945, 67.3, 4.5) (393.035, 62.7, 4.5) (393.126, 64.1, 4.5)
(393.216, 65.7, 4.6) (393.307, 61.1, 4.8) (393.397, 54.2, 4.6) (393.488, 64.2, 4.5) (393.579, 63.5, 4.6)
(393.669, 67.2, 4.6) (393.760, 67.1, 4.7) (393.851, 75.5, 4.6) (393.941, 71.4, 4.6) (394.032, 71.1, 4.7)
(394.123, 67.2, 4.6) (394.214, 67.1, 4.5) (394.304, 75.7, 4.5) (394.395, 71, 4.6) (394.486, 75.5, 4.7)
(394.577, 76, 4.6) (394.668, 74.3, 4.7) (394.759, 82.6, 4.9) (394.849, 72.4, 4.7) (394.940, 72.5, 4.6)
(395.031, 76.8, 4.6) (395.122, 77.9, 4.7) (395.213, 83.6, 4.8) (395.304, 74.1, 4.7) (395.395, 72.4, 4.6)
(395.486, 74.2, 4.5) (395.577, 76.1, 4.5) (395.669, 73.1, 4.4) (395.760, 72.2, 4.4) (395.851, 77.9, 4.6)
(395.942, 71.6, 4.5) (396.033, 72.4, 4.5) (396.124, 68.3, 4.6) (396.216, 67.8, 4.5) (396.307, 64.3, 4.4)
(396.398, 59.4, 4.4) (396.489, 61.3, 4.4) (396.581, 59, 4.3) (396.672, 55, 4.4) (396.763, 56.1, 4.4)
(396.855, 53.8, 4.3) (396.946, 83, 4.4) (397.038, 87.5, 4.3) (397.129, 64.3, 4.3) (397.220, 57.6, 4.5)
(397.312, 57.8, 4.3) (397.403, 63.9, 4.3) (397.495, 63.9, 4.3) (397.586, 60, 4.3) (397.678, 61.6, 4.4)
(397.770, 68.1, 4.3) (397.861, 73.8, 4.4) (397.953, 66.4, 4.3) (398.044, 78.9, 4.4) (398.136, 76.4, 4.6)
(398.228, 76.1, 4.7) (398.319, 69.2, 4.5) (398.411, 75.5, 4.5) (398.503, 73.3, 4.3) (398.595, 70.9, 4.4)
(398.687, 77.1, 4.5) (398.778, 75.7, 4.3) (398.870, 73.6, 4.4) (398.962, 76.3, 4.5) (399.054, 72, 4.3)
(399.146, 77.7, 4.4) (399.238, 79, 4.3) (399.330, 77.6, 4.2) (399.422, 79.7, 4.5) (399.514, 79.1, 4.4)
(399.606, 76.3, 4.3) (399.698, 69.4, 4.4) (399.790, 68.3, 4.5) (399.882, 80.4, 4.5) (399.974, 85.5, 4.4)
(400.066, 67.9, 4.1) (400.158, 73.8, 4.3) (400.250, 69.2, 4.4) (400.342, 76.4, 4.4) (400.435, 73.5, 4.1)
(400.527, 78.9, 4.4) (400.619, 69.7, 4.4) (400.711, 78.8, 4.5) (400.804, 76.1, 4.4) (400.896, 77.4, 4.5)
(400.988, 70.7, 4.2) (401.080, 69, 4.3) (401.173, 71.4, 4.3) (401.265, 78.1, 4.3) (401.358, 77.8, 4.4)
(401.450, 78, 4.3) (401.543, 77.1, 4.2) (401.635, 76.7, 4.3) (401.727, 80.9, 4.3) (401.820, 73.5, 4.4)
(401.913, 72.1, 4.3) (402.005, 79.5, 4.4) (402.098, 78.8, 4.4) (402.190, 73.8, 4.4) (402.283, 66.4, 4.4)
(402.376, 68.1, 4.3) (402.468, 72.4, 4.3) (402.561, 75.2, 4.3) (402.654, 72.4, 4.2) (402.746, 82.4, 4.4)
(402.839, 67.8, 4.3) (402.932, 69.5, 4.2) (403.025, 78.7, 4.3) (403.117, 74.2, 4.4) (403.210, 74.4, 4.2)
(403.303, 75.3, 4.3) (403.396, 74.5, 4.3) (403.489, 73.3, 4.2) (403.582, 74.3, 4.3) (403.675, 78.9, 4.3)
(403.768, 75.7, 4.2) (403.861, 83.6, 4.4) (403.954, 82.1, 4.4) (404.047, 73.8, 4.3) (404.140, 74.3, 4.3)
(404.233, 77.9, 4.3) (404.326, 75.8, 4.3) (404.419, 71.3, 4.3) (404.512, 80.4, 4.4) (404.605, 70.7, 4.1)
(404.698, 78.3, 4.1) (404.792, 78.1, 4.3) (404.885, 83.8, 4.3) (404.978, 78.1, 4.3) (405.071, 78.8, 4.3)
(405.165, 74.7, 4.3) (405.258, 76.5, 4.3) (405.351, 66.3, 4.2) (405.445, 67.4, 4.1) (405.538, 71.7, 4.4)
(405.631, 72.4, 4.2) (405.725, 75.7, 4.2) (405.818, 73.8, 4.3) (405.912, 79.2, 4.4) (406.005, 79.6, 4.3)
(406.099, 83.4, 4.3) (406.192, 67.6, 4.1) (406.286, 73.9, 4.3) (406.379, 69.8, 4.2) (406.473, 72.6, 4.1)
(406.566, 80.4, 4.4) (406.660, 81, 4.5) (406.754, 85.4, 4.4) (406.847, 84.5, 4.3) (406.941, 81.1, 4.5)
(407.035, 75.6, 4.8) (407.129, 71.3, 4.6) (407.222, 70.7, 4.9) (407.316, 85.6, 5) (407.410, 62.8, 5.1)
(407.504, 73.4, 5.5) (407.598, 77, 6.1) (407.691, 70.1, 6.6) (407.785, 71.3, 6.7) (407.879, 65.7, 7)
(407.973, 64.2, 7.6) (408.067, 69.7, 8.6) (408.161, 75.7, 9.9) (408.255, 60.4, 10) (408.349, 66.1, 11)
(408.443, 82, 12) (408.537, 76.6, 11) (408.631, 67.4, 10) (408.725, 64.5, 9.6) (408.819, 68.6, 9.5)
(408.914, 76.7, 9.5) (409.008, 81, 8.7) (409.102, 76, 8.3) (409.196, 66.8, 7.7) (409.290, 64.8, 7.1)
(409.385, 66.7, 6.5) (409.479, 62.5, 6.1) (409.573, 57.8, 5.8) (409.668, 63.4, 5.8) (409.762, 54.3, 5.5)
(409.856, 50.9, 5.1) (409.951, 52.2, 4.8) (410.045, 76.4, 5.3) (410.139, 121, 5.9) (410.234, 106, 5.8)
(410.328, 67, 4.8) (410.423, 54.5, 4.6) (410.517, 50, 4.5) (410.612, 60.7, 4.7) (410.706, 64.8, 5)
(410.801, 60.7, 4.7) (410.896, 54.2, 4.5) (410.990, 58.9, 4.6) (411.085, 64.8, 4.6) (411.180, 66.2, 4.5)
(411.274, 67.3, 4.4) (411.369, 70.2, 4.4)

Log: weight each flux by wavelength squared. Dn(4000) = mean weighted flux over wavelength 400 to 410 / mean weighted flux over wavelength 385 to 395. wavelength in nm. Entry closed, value 1.07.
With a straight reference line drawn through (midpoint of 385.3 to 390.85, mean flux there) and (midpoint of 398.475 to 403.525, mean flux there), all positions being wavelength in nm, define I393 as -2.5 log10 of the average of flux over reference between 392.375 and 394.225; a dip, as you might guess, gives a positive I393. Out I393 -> 0.10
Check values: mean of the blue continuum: 75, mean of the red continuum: 74.8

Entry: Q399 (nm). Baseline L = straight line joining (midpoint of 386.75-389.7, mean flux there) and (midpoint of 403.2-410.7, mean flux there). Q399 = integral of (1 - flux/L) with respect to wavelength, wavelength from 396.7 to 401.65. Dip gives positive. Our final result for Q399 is 0.04 nm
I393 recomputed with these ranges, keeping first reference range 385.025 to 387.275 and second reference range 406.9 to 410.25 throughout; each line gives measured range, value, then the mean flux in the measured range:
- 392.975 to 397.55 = 0.11 mag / 68.9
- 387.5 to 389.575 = 0.11 mag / 70.5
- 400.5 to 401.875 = -0.02 mag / 75.5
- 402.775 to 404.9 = -0.04 mag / 75.9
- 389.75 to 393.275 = 0.05 mag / 74.1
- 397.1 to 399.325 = 0.06 mag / 70.6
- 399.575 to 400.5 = 0.00 mag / 74.1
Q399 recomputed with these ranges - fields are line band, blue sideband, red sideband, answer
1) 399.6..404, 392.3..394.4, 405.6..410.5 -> -0.25 nm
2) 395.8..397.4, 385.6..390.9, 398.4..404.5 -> 0.20 nm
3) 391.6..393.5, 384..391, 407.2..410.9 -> 0.06 nm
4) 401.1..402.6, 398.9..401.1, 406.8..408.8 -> -0.01 nm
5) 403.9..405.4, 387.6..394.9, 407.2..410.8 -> -0.13 nm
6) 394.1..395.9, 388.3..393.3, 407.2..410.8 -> -0.06 nm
